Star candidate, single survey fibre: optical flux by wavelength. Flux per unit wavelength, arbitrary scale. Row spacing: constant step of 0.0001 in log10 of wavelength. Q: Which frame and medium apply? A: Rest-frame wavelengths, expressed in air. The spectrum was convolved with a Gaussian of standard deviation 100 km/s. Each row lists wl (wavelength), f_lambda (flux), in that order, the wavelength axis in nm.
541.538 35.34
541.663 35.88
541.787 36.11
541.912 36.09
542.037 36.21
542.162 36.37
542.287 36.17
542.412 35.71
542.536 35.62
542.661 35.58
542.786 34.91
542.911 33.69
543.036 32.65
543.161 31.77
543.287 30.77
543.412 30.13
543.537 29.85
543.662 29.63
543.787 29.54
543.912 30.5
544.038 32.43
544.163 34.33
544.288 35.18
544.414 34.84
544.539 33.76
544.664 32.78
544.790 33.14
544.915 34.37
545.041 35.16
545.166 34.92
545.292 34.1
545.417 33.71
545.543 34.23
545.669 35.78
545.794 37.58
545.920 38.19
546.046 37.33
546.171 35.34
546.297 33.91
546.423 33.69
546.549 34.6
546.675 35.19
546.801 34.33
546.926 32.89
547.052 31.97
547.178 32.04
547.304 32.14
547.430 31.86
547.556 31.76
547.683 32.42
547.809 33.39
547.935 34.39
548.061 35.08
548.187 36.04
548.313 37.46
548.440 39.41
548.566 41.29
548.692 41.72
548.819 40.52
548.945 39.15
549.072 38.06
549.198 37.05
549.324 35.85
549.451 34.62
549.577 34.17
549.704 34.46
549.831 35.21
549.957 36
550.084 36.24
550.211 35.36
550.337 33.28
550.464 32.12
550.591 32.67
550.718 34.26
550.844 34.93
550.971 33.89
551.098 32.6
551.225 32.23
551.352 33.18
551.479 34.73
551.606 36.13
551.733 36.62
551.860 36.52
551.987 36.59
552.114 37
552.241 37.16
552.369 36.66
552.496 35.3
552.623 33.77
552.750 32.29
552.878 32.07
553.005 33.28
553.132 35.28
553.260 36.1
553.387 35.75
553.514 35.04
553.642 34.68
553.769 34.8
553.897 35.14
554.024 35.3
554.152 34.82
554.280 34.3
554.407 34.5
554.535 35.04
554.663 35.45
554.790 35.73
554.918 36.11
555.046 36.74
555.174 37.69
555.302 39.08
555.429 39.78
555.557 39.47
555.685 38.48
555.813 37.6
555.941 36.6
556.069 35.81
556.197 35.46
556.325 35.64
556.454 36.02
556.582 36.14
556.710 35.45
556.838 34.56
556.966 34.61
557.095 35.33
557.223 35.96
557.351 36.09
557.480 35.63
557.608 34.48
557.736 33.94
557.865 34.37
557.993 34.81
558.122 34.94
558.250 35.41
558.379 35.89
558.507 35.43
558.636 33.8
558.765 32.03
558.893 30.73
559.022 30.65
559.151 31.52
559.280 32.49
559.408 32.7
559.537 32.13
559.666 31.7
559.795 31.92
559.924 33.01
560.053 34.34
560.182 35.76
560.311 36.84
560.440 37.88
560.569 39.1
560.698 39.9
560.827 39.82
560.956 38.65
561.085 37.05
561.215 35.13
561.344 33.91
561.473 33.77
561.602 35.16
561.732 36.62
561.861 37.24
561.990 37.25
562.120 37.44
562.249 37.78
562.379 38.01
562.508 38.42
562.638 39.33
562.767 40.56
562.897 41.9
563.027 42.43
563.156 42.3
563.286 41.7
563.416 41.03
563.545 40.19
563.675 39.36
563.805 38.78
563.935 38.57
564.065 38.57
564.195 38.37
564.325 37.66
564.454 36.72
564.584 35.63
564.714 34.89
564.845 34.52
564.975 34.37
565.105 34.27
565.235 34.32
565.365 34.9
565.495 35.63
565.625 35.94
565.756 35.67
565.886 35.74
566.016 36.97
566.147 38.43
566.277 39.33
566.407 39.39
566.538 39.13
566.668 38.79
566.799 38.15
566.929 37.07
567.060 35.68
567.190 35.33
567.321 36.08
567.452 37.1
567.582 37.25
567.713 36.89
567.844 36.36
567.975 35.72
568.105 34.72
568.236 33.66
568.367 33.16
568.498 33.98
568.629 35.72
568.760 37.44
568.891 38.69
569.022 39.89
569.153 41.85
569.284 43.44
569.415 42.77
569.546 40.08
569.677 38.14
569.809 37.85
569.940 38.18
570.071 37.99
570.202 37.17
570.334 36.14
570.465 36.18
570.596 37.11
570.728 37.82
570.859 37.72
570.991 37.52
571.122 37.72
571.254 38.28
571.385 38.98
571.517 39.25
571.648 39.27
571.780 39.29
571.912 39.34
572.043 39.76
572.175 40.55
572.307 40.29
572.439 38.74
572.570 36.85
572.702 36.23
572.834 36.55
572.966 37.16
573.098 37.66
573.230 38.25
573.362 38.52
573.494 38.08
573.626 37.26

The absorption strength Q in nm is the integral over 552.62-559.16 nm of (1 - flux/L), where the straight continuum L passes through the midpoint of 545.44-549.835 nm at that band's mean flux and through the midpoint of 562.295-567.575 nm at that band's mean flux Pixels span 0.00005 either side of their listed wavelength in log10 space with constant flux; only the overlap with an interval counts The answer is 0.24 nm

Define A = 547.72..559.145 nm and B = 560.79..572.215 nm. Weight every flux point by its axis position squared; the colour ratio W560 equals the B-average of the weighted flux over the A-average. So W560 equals 1.1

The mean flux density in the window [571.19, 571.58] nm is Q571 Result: 38.8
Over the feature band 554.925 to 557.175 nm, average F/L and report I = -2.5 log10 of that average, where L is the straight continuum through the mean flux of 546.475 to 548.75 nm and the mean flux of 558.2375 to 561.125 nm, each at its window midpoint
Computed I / -0.06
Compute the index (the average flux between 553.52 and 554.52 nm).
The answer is 34.8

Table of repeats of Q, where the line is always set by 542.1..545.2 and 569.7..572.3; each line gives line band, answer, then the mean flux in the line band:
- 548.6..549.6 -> -0.10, 37.9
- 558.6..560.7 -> 0.14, 33.7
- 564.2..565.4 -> 0.06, 35.4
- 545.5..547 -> -0.06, 35.3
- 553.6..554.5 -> 0.01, 34.8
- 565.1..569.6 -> 0.05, 37.2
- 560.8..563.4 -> -0.11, 38.3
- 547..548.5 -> 0.00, 34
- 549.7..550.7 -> 0.00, 34.4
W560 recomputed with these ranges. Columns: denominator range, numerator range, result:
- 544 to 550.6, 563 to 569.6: 1.14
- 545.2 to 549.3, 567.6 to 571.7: 1.15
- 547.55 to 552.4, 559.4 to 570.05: 1.10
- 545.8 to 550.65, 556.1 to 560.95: 1.02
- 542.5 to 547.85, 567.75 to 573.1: 1.24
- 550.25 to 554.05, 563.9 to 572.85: 1.14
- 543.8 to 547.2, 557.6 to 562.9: 1.09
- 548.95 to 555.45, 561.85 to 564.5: 1.16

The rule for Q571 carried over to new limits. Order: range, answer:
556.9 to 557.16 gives 34.9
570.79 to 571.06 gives 37.7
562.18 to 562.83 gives 38.8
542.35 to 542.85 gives 35.5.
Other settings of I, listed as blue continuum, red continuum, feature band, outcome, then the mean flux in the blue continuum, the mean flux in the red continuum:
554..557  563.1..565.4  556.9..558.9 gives 0.06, 36.3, 37.6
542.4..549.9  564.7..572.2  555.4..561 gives 0.02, 34.5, 37.4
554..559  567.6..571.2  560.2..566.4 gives -0.03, 35.6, 37.5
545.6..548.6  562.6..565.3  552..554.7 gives 0.04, 34.9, 38.3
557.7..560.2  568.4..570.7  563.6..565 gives -0.04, 33.3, 38.3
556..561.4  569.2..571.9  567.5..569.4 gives 0.02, 34.9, 38.6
